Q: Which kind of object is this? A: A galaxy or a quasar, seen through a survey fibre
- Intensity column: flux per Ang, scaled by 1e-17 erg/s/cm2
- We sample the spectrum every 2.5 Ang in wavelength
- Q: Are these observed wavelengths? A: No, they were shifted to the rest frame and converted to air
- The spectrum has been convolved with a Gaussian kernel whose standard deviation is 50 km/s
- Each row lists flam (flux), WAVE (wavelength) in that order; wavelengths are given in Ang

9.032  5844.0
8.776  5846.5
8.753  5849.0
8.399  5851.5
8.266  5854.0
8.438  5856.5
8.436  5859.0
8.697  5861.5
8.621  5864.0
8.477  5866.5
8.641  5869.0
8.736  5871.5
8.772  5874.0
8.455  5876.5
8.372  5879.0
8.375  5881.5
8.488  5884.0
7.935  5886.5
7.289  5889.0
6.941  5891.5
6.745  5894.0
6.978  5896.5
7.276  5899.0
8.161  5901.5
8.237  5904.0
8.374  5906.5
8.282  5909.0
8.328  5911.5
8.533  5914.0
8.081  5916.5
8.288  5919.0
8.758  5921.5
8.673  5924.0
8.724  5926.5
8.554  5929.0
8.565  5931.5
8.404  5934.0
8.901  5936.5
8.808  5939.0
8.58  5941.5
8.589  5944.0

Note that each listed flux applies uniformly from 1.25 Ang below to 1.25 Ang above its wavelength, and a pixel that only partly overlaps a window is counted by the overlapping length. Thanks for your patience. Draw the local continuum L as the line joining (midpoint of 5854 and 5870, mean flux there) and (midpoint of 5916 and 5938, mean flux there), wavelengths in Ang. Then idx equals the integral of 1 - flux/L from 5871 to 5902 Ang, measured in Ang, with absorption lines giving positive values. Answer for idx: 2.5 Ang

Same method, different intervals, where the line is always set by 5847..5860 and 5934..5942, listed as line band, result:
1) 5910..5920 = 0.4 Ang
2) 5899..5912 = 0.7 Ang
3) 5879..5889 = 0.5 Ang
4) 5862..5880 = -0.1 Ang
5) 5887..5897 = 1.8 Ang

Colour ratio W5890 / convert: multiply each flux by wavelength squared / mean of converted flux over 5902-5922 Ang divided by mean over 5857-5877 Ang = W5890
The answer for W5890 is 0.98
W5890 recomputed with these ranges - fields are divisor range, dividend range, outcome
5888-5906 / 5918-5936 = 1.17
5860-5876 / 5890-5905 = 0.86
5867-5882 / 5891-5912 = 0.91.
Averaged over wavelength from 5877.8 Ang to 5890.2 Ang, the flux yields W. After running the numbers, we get 8.09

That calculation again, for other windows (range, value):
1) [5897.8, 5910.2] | 8.07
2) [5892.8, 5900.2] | 7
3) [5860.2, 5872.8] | 8.63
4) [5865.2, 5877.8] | 8.62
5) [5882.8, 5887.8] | 8.2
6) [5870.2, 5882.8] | 8.54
